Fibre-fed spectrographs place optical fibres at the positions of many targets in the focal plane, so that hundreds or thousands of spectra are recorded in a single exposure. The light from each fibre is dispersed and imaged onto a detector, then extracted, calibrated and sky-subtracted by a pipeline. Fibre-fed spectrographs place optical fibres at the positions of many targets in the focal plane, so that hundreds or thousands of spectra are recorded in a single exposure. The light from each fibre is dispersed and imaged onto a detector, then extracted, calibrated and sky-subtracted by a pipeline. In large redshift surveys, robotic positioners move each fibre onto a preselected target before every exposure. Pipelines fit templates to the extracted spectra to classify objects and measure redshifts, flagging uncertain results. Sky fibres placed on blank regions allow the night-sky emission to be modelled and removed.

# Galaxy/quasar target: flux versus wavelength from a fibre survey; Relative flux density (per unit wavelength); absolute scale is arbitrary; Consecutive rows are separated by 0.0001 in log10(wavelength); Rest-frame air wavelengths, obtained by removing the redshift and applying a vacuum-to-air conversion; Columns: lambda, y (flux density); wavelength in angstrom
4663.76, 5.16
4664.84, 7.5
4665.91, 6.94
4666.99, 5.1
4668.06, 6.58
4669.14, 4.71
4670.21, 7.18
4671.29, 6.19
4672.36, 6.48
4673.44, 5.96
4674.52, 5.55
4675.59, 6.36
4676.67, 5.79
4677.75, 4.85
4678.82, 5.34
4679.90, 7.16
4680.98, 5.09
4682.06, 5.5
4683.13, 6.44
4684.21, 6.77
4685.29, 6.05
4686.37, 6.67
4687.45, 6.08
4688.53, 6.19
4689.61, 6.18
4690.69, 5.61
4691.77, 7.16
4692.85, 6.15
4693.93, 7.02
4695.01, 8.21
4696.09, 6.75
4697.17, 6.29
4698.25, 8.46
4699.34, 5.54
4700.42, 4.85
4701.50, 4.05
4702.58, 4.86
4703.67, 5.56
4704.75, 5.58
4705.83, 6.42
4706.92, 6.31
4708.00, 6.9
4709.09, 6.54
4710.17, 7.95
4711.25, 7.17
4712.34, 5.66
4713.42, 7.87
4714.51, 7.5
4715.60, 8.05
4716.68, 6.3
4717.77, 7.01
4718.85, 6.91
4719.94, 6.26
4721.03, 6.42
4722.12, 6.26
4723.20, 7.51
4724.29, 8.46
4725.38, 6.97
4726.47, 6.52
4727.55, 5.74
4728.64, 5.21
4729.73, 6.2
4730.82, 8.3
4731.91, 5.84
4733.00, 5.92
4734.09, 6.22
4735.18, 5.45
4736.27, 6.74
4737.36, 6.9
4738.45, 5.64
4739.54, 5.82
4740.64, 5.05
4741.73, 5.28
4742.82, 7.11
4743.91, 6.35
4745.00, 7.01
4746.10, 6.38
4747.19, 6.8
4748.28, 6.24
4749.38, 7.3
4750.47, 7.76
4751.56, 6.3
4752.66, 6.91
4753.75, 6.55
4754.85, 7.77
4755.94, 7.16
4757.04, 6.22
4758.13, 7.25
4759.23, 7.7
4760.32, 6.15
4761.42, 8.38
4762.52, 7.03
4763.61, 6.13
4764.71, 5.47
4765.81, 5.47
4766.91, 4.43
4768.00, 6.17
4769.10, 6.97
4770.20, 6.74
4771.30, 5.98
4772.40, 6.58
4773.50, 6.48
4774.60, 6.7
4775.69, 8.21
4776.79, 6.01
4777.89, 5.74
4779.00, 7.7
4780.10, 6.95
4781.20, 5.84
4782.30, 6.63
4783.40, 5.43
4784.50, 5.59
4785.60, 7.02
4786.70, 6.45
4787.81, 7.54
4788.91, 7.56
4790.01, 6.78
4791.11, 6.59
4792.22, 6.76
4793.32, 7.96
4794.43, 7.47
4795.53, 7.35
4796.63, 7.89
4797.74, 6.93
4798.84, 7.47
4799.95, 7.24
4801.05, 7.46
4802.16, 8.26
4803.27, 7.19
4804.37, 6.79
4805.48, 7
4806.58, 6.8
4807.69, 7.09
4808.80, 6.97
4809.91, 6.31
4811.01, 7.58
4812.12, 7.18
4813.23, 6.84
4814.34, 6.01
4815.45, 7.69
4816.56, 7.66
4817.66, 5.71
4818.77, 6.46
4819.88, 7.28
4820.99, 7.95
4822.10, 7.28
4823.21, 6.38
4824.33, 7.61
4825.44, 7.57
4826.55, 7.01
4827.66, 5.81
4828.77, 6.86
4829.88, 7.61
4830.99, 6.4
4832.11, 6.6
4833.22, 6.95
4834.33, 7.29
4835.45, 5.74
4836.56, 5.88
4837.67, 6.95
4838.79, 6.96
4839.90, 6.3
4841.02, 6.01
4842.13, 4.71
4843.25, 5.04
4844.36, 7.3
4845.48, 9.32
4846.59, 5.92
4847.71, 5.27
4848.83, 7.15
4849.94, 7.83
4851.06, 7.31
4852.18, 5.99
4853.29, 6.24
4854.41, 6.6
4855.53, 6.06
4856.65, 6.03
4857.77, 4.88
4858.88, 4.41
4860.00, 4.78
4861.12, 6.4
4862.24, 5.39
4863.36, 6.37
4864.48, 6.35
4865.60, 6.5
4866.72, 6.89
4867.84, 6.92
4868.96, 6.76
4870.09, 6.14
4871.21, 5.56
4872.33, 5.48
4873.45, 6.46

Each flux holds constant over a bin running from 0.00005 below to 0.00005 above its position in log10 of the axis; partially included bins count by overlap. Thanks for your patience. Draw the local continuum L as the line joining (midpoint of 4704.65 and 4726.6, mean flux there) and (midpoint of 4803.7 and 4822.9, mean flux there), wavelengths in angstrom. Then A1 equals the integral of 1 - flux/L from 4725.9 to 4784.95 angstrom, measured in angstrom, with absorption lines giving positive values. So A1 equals 4.1 angstrom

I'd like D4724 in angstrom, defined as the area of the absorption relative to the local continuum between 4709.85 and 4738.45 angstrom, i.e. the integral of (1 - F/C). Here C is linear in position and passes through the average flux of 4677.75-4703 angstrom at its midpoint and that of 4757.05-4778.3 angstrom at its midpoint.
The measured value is -1.80 angstrom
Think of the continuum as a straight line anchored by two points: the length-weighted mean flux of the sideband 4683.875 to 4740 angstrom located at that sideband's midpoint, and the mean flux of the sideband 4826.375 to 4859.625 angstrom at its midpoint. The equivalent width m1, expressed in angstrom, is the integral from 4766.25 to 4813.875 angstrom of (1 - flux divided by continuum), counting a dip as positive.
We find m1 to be -3.1 angstrom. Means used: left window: 6.48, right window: 6.4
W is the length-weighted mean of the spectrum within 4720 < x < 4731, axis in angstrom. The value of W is 6.69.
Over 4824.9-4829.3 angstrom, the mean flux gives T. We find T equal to 6.82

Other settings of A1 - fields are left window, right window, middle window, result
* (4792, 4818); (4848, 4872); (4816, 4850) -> -0.2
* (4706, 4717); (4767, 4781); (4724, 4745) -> 1.7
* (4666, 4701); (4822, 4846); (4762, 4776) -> 0.4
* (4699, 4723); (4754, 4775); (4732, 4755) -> 0.3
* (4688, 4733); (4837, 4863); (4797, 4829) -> -3.8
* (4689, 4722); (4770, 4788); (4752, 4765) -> -0.8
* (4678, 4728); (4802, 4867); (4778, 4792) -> -0.2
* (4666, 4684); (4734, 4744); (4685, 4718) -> -2.8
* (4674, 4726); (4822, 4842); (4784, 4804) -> -1.8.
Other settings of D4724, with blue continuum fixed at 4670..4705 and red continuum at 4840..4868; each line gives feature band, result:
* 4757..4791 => -2.2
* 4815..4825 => -1.5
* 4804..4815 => -1.2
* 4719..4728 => -1.0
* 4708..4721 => -1.8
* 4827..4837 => -0.6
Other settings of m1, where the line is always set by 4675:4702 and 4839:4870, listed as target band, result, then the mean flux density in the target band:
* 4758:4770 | -0.4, 6.45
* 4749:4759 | -1.3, 7.04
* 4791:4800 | -1.6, 7.33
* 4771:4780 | -0.7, 6.71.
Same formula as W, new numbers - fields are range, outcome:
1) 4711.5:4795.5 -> 6.63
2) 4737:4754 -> 6.46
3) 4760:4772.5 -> 6.28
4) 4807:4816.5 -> 6.99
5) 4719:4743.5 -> 6.36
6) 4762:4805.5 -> 6.75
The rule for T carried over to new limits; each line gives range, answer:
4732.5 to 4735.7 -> 5.87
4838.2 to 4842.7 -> 5.99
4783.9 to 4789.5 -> 6.82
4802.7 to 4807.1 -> 6.96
